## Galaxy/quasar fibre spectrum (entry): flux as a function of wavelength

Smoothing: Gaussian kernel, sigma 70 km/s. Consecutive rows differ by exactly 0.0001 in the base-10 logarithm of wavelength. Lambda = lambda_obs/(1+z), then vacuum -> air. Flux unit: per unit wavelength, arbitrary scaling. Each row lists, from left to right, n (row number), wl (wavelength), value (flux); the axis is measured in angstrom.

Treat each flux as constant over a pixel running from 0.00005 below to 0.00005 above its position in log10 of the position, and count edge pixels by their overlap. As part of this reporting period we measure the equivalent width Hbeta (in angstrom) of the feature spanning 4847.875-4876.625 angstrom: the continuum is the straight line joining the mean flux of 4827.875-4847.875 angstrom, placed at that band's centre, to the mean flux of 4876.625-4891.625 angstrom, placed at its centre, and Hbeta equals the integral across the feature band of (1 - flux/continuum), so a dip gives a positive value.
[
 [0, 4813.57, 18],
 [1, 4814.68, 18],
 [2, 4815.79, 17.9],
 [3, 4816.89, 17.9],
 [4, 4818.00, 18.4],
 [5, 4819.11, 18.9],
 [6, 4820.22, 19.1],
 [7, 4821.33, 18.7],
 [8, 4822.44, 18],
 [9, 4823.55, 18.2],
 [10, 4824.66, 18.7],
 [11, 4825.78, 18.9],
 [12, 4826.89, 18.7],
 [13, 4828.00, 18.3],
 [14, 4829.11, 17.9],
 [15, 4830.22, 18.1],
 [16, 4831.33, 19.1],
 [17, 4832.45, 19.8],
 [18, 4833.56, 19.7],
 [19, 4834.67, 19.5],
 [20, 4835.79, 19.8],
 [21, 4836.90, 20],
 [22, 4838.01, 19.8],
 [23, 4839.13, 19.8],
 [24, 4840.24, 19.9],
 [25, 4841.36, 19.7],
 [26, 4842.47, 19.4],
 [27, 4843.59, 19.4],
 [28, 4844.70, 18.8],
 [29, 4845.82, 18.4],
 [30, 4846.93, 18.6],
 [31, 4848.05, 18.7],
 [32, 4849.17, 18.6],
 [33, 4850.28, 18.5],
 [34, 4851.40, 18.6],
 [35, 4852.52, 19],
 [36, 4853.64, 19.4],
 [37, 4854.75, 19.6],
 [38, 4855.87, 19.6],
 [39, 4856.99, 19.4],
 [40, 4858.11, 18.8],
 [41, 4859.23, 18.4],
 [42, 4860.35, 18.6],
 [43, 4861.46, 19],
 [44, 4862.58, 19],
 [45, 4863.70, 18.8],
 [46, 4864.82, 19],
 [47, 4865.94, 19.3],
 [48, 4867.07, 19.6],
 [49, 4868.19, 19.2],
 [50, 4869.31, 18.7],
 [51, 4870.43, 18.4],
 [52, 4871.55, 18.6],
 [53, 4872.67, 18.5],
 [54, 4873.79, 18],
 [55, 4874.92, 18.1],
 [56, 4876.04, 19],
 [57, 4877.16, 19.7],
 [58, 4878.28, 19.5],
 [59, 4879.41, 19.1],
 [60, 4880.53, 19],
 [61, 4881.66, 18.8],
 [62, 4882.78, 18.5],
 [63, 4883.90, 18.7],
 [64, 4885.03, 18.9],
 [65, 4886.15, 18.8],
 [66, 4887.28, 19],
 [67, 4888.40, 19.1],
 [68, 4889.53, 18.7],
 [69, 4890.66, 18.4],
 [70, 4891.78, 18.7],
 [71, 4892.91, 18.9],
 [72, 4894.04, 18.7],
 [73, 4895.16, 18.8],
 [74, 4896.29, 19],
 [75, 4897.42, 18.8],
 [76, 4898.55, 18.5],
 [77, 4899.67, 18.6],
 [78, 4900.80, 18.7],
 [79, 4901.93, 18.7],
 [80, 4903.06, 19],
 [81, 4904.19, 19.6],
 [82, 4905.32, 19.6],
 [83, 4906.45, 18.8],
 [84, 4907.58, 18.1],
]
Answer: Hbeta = 0.32 angstrom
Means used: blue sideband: 19.2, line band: 18.9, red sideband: 18.9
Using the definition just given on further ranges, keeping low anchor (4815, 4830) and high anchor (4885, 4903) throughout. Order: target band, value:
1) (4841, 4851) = -0.18 angstrom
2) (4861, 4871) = -0.20 angstrom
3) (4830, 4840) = -0.59 angstrom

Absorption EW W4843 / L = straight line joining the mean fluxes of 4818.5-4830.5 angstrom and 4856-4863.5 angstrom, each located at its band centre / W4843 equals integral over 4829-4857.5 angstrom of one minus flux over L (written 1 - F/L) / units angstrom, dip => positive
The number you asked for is -0.75 angstrom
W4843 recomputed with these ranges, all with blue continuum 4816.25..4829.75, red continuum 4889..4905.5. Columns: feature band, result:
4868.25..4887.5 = -0.1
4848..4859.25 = -0.2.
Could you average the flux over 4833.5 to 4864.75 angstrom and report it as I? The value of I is 19.2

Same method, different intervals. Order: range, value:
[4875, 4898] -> 18.9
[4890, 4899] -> 18.7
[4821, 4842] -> 19.1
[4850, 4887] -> 18.9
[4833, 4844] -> 19.7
